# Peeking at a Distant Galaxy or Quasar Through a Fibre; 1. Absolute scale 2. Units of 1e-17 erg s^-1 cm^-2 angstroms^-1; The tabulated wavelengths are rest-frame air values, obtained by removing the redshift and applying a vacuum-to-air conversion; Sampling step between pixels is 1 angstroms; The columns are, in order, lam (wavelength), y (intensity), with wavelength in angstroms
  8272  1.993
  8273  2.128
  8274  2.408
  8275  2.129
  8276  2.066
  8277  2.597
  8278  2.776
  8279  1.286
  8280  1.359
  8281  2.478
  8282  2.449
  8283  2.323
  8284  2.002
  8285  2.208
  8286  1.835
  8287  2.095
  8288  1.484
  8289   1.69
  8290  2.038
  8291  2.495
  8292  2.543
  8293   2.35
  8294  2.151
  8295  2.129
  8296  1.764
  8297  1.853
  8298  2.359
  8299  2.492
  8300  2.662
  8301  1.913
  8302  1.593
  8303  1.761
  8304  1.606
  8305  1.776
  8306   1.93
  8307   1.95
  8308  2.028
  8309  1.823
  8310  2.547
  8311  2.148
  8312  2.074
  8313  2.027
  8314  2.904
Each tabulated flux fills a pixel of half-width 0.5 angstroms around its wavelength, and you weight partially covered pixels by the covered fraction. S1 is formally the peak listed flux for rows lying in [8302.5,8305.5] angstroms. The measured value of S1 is 1.776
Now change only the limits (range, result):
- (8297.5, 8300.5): 2.662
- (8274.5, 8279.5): 2.776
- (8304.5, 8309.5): 2.028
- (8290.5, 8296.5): 2.543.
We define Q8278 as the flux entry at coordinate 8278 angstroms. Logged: 2.776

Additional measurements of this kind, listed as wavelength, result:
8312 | 2.074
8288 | 1.484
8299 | 2.492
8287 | 2.095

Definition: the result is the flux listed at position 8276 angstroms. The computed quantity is 2.066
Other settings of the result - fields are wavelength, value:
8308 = 2.028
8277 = 2.597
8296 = 1.764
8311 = 2.148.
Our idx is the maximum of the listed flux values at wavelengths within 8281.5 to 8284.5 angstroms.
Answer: 2.449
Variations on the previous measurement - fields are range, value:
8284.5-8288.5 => 2.208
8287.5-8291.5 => 2.495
